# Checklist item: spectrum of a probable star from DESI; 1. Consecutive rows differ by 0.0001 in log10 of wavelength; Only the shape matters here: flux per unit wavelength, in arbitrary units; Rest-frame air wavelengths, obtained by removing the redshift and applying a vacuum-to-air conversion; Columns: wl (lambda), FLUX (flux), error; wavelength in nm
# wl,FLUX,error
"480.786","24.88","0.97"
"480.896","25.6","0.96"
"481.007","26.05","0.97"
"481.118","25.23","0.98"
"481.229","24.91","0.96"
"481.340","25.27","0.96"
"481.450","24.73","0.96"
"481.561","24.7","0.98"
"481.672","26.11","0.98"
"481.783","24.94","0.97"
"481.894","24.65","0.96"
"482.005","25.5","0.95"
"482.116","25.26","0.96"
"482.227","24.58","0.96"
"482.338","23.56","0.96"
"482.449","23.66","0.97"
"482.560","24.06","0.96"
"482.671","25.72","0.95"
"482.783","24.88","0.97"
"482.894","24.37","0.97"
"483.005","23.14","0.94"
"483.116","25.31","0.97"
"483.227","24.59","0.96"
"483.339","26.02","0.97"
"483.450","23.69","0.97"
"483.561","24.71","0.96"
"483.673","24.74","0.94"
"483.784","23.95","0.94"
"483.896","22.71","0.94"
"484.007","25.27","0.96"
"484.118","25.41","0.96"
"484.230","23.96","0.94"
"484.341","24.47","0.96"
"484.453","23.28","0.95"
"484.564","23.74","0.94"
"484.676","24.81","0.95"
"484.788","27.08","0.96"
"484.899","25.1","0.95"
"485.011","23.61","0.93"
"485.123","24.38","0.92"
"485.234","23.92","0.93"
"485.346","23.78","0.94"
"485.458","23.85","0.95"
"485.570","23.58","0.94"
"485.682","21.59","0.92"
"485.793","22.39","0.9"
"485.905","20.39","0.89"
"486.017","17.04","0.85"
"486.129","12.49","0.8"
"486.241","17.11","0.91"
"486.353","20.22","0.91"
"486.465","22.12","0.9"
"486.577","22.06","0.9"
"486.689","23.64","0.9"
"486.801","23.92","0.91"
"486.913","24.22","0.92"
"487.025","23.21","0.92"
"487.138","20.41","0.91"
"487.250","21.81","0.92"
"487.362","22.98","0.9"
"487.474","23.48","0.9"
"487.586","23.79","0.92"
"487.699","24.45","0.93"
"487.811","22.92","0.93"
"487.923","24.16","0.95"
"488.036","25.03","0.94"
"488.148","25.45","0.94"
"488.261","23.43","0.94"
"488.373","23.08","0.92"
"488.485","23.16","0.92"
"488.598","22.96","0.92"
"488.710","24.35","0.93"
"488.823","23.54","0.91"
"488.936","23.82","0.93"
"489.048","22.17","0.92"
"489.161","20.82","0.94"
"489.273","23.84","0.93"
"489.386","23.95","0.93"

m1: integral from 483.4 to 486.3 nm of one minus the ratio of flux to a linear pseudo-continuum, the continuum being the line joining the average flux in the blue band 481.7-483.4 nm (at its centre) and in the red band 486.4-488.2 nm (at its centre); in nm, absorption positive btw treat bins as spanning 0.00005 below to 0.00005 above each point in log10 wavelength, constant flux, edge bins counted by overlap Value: 0.13 nm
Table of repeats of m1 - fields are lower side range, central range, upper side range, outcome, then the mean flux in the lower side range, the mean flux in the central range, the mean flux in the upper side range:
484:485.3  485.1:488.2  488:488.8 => 0.25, 24.6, 22.3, 23.9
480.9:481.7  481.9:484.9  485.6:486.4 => -0.30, 25.3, 24.6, 18.9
